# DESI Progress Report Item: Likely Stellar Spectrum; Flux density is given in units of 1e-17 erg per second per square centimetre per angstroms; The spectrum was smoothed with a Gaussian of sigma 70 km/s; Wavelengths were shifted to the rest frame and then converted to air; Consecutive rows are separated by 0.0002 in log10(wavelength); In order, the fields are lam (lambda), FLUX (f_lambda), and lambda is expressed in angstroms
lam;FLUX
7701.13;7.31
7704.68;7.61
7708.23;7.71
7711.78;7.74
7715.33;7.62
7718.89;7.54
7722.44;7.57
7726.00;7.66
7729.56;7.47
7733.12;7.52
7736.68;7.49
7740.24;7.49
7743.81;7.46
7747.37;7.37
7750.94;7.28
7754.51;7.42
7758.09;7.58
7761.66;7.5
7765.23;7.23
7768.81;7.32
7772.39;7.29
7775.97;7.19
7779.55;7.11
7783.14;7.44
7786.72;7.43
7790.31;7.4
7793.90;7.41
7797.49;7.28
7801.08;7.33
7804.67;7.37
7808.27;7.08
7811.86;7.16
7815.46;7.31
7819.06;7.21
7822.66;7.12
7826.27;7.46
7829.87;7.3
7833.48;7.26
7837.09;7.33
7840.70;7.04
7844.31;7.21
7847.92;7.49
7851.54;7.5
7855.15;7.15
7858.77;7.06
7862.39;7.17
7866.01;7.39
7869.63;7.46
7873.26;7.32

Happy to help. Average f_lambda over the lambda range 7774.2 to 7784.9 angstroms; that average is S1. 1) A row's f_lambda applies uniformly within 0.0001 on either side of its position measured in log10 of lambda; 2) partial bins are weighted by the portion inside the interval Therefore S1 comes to 7.24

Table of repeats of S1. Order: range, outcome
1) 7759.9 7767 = 7.37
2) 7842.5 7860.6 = 7.28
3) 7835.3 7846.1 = 7.19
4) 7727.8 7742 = 7.5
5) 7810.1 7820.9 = 7.23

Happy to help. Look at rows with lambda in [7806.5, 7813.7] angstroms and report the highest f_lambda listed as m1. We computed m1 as 7.16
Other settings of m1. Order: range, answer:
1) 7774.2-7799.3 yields 7.44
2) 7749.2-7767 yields 7.58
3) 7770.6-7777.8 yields 7.29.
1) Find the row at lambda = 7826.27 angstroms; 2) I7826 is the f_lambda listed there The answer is 7.46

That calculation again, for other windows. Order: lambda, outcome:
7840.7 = 7.04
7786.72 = 7.43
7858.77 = 7.06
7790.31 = 7.4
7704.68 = 7.61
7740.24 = 7.49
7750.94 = 7.28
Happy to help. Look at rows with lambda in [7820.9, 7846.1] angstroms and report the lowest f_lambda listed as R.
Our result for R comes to 7.04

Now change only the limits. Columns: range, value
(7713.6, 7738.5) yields 7.47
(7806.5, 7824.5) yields 7.08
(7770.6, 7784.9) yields 7.11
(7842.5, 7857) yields 7.15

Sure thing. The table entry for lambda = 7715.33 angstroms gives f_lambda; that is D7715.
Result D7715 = 7.62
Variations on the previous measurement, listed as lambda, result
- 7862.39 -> 7.17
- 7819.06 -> 7.21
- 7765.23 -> 7.23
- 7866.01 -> 7.39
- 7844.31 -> 7.21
